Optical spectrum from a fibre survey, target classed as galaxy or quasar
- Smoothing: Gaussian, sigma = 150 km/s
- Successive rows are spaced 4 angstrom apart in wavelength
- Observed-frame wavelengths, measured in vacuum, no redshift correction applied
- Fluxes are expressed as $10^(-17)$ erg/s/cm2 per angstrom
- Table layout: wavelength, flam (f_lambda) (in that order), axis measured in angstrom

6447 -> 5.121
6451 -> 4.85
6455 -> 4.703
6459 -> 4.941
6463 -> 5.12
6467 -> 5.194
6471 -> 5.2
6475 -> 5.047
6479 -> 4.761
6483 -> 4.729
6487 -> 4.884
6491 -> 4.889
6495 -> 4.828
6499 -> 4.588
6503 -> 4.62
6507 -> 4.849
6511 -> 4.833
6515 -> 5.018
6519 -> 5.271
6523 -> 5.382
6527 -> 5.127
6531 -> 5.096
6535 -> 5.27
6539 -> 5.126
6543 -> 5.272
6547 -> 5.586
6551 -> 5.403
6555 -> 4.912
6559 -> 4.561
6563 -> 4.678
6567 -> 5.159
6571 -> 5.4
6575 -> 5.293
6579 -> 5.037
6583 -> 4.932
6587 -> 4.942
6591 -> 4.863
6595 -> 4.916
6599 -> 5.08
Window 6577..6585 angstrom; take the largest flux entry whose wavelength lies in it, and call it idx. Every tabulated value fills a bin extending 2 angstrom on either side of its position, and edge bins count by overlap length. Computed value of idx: 5.037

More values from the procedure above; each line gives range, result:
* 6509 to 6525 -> 5.382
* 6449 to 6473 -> 5.2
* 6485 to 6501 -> 4.889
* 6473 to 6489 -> 5.047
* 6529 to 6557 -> 5.586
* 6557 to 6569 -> 5.159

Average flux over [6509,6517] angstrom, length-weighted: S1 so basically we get 4.93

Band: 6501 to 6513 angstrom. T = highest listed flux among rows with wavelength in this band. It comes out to 4.849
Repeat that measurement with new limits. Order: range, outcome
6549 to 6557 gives 5.403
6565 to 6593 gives 5.4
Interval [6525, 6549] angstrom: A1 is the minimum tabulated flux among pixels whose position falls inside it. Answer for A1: 5.096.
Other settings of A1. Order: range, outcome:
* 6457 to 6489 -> 4.729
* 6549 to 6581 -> 4.561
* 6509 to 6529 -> 4.833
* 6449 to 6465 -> 4.703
